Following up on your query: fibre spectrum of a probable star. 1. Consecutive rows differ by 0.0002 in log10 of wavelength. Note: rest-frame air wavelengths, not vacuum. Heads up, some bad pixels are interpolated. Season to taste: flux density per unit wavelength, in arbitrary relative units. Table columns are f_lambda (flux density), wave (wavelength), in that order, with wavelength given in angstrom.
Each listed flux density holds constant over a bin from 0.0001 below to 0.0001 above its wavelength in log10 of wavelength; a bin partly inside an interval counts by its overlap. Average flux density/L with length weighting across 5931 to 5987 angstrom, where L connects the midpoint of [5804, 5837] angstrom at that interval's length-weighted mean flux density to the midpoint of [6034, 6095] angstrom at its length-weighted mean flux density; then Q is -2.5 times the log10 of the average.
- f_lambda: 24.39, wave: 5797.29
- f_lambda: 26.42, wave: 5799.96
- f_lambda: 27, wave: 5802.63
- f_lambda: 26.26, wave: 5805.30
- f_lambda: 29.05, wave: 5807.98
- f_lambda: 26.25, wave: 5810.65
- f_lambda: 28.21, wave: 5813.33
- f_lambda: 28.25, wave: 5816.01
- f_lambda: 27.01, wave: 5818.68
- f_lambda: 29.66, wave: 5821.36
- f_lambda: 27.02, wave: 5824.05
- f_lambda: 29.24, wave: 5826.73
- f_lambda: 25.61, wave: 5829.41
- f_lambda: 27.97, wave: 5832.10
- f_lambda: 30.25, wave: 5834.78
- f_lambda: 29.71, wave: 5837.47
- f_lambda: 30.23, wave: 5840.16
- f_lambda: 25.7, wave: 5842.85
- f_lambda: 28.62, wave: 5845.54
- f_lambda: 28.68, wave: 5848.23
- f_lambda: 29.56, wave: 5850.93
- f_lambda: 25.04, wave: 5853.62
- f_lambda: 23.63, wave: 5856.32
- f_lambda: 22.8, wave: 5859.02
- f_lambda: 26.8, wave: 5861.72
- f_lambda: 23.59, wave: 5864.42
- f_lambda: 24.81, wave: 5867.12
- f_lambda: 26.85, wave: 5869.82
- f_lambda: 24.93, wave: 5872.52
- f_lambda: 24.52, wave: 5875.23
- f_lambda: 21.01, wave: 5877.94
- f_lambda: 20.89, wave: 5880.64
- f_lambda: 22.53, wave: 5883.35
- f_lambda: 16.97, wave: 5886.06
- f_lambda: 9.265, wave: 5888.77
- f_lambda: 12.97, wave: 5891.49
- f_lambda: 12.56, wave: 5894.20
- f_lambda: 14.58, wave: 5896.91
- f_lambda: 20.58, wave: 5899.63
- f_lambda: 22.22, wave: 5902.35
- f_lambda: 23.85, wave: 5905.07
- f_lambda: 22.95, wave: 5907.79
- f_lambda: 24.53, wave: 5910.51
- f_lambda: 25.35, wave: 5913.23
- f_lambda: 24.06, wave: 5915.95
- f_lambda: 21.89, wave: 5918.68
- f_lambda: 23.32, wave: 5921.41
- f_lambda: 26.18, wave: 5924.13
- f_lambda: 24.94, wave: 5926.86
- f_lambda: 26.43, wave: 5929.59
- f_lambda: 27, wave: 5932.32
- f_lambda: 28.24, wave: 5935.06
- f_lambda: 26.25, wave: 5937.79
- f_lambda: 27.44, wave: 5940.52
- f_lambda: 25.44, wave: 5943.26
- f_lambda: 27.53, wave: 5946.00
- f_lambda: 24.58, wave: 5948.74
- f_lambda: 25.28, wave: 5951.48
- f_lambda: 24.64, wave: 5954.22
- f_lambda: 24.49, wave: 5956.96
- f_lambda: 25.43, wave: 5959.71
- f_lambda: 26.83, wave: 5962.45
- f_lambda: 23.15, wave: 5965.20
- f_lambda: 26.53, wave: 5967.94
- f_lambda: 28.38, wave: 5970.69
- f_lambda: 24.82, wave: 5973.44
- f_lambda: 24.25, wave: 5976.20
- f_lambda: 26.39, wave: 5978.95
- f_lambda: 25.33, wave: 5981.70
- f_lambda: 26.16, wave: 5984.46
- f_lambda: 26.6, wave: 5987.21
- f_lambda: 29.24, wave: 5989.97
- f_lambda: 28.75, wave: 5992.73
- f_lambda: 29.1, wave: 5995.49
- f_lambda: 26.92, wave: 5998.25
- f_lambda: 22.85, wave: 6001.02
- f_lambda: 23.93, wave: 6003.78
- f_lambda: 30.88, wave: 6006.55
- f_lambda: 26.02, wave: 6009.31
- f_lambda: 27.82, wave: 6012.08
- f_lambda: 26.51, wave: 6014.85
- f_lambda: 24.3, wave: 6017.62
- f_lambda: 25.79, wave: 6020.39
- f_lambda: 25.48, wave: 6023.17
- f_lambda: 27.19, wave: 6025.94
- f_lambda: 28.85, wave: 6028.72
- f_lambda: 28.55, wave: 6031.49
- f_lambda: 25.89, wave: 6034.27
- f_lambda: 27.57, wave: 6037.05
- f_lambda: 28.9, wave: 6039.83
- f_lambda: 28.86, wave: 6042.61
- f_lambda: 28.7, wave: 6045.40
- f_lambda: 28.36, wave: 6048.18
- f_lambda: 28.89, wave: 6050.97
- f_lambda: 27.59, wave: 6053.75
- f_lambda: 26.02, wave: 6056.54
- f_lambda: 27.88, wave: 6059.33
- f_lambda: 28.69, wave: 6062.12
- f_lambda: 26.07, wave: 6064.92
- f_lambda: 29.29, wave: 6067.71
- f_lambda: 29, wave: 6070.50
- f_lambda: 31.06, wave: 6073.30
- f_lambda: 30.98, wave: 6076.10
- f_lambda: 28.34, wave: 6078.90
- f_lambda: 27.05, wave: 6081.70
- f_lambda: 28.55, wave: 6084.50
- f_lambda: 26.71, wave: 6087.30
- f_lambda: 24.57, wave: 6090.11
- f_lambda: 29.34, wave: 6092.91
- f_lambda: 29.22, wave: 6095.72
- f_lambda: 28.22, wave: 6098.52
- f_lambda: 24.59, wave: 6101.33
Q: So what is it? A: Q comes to 0.09 mag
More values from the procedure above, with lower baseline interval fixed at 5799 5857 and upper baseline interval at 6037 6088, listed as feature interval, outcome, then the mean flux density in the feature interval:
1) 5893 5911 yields 0.36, 20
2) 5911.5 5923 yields 0.18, 23.7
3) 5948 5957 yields 0.13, 24.8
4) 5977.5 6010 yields 0.05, 26.9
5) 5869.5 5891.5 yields 0.36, 20.1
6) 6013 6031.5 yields 0.07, 26.6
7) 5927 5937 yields 0.05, 26.9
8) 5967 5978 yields 0.09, 26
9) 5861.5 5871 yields 0.10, 25.3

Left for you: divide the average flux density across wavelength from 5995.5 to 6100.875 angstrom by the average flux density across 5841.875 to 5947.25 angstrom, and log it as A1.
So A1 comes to 1.18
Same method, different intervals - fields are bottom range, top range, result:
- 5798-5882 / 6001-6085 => 1.04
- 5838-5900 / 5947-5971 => 1.12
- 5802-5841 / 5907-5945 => 0.90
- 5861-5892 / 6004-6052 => 1.29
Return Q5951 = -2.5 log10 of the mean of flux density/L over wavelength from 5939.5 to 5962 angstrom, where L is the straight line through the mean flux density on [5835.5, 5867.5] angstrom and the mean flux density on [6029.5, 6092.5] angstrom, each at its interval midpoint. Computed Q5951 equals 0.07 mag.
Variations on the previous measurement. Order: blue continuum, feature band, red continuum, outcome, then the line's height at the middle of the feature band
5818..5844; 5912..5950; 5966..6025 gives 0.06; 27.2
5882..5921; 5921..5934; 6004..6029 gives -0.21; 21.3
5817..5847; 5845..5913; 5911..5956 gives 0.22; 27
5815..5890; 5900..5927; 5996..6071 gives 0.10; 26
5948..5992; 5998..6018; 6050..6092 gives 0.02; 26.7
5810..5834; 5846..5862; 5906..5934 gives 0.03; 26.8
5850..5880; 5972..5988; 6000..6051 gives 0.04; 26.4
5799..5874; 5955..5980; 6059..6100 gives 0.09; 27.8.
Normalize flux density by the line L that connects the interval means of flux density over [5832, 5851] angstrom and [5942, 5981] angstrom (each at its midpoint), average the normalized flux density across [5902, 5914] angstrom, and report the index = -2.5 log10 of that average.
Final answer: 0.136 mag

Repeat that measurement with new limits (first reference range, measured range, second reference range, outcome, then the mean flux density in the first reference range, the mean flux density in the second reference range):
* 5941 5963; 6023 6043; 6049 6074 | -0.009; 25.6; 28.2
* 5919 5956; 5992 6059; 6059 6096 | 0.006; 25.8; 28.3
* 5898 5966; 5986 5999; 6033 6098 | -0.073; 24.9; 28.2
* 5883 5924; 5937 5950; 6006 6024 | -0.177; 20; 26.5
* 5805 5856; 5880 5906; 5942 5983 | 0.466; 28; 25.5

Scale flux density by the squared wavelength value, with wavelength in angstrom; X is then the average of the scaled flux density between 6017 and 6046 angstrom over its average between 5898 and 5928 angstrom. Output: 1.2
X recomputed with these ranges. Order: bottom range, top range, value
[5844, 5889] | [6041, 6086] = 1.27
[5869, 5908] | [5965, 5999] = 1.41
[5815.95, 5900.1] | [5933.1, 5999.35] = 1.14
